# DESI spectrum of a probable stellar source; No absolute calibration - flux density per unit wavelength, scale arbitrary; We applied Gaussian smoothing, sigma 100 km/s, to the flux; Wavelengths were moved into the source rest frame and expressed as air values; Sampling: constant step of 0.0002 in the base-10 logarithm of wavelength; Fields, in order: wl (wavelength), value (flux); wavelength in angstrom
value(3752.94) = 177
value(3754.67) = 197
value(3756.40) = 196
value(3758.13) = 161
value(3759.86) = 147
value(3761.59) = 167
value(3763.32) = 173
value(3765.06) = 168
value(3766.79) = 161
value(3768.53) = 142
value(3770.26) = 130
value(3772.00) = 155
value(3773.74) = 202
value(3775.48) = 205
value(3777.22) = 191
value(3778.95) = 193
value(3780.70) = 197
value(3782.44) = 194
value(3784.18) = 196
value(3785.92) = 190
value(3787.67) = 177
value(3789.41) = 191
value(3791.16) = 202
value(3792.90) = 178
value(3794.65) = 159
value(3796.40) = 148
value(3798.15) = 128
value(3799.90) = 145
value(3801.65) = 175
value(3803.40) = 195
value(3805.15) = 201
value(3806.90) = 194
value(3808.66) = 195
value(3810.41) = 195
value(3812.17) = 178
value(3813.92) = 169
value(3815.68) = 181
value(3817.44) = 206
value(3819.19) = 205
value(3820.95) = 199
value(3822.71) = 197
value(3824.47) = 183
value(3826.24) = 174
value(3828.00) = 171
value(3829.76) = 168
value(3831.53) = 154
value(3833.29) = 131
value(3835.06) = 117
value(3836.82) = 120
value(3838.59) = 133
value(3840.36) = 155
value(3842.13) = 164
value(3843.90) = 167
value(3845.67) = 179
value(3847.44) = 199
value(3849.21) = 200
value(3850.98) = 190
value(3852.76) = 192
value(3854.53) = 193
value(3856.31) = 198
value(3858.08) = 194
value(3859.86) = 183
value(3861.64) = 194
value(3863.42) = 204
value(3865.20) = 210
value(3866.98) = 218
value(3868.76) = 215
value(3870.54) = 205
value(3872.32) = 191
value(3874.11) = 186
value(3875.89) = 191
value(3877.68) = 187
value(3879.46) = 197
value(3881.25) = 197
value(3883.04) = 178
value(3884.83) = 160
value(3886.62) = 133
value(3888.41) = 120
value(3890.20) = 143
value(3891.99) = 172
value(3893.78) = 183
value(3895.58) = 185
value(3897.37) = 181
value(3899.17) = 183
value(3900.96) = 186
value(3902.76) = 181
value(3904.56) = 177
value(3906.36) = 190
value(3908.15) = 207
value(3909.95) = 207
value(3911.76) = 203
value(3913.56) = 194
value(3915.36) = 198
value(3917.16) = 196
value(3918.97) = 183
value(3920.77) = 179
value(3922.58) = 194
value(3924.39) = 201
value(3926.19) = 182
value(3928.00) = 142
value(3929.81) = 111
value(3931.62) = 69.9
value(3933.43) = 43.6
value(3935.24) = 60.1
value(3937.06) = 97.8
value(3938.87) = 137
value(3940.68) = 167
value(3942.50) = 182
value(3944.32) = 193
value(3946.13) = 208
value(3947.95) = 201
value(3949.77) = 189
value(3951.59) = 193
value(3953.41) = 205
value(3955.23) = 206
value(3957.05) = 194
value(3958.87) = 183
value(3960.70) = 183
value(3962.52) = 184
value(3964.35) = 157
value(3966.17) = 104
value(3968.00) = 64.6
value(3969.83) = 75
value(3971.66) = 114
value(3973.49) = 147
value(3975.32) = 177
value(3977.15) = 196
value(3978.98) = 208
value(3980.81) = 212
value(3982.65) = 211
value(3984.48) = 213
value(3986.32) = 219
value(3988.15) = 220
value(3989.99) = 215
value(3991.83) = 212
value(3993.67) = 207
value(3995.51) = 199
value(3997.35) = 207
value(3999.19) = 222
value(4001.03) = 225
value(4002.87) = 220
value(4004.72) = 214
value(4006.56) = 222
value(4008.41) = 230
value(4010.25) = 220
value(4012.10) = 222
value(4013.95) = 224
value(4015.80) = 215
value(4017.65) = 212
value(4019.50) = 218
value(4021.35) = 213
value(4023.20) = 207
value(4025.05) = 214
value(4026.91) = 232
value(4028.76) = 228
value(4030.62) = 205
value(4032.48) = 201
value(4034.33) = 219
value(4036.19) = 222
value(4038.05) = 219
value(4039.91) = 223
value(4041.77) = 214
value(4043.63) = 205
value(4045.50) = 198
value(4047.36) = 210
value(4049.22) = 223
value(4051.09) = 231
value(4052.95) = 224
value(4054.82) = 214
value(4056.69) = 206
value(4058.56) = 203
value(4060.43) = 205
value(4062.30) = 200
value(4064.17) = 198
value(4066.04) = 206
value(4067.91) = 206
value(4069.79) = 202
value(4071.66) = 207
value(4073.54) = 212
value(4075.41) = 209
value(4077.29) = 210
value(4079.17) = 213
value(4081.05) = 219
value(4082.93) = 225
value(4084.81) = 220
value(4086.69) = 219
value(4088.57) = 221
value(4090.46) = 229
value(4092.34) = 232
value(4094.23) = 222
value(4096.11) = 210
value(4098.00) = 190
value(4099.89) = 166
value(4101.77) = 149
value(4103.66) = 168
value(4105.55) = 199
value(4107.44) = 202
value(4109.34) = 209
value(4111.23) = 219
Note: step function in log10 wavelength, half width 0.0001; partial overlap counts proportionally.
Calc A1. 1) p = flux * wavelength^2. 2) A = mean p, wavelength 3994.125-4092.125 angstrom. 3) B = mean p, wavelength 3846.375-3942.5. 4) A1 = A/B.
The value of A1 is 1.32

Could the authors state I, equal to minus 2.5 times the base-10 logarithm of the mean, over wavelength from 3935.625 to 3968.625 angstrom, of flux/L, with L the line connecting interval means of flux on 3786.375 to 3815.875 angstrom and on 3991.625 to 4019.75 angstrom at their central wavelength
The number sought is 0.221 mag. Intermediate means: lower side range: 177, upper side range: 217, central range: 169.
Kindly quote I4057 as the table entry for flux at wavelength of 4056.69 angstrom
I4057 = 206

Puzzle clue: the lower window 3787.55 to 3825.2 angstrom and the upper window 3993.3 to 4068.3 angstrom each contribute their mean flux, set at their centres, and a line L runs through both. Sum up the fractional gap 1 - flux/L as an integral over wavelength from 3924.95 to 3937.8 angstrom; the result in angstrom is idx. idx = 6.2 angstrom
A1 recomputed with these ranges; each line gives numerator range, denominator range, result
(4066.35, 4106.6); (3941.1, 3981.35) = 1.28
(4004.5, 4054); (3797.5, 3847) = 1.41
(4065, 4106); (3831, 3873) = 1.29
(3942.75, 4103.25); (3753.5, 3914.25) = 1.24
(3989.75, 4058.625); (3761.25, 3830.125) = 1.35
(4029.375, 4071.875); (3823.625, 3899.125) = 1.31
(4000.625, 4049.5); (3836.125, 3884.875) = 1.26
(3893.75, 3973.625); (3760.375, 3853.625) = 1.00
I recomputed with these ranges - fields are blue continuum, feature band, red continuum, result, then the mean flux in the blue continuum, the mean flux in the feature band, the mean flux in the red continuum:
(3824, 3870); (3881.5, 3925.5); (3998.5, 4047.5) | 0.05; 177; 181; 217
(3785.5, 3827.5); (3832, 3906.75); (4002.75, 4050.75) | 0.08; 182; 178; 217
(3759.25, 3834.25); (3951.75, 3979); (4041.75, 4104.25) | 0.23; 177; 159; 208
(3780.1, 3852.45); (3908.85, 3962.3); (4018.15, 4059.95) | 0.16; 176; 169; 215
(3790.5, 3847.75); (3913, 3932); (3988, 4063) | 0.14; 171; 170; 215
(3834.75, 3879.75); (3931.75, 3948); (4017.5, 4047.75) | 0.41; 185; 137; 214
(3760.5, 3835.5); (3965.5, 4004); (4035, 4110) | 0.08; 177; 185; 208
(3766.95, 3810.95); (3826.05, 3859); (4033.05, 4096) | 0.11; 179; 168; 214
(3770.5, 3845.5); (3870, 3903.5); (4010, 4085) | 0.07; 175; 176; 213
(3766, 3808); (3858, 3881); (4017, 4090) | -0.06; 177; 198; 213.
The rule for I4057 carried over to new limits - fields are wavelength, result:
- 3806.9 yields 194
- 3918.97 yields 183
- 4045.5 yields 198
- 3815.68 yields 181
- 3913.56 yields 194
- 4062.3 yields 200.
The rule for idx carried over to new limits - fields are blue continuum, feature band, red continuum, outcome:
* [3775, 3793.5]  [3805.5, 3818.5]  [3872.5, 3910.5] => 0.0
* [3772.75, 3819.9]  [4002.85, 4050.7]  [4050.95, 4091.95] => -2.0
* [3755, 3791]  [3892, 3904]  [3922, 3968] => -1.4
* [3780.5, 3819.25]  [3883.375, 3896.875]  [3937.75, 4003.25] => 1.8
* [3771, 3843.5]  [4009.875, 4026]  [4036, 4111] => -1.2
